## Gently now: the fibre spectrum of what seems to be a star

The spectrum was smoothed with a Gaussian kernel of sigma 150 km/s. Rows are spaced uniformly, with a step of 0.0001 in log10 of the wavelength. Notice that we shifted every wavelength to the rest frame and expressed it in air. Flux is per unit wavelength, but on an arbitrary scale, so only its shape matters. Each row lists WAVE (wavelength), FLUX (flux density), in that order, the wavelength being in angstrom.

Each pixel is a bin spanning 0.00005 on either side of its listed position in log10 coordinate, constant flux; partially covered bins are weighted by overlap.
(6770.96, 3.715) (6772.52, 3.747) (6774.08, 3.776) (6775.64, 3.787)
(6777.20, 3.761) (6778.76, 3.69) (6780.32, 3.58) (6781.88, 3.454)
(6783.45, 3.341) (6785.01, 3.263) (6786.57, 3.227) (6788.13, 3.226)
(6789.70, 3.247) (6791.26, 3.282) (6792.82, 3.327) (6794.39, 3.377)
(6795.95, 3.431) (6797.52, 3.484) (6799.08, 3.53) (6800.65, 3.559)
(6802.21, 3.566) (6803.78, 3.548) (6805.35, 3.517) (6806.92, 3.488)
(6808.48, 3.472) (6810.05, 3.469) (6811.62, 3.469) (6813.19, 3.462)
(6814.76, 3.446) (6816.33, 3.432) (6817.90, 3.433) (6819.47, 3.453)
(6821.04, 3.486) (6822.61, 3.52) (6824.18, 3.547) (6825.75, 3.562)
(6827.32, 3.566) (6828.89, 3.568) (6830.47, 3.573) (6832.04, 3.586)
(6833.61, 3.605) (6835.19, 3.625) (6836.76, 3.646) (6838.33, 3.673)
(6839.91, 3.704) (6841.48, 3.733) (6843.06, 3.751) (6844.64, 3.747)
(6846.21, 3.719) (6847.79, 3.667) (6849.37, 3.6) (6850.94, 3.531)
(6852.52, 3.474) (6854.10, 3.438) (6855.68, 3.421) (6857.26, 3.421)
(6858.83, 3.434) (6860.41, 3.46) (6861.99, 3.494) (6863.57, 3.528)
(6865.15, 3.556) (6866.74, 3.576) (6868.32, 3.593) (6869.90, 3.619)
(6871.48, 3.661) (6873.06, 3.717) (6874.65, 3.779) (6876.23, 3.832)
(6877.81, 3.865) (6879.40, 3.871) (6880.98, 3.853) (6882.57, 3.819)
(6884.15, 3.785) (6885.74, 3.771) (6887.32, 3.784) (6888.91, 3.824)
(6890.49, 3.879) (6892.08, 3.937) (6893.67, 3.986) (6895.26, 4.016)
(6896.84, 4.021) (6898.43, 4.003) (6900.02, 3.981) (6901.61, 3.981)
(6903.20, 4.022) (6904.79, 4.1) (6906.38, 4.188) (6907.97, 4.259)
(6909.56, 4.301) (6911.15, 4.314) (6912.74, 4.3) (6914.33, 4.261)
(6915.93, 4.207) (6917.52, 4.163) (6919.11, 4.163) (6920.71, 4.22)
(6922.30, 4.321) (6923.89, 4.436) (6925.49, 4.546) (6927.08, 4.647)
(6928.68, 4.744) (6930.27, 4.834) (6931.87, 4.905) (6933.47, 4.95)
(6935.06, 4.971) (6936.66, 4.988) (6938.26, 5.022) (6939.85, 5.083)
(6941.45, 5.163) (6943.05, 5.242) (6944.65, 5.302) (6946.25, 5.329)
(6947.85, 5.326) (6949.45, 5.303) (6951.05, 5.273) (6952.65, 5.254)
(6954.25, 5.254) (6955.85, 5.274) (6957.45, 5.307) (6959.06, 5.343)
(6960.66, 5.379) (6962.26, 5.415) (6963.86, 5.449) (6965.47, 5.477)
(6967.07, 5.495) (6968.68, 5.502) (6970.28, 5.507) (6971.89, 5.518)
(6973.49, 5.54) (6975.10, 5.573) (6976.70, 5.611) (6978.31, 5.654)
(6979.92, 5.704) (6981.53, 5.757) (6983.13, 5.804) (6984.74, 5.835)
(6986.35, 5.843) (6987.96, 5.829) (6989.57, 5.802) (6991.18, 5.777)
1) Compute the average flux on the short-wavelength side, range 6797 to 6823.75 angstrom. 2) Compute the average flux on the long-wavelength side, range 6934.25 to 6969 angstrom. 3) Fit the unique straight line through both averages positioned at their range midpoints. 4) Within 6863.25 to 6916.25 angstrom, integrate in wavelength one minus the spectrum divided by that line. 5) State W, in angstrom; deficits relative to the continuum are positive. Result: 6.8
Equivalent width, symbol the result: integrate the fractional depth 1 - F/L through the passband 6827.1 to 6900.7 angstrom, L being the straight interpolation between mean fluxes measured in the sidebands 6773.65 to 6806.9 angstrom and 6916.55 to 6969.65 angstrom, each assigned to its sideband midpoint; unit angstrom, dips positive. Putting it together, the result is 9.1 angstrom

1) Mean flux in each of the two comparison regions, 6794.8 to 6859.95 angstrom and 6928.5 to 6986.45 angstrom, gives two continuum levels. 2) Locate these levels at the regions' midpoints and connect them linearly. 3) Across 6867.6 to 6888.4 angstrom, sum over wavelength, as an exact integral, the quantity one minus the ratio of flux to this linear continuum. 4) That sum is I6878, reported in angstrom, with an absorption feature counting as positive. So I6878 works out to 2.35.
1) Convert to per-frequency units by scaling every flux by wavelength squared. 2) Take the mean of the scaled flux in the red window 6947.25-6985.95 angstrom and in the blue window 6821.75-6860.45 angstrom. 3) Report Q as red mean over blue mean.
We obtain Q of 1.59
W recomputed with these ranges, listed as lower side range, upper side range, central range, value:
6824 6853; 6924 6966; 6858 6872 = 1.6 angstrom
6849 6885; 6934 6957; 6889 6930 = 2.5 angstrom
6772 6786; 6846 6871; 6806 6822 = 0.5 angstrom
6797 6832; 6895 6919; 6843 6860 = 0.9 angstrom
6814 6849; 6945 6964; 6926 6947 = 0.3 angstrom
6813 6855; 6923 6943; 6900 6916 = 1.3 angstrom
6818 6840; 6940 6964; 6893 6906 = 1.5 angstrom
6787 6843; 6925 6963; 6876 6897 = 2.5 angstrom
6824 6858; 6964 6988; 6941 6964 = -0.1 angstrom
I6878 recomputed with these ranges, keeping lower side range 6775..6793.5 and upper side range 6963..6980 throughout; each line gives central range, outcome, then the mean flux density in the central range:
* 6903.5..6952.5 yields 3.5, 4.7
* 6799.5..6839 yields 3.0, 3.53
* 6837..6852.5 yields 1.7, 3.67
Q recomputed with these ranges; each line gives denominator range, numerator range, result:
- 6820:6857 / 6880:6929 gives 1.17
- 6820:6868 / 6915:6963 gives 1.42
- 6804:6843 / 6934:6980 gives 1.57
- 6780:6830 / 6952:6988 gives 1.68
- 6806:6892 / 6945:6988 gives 1.57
